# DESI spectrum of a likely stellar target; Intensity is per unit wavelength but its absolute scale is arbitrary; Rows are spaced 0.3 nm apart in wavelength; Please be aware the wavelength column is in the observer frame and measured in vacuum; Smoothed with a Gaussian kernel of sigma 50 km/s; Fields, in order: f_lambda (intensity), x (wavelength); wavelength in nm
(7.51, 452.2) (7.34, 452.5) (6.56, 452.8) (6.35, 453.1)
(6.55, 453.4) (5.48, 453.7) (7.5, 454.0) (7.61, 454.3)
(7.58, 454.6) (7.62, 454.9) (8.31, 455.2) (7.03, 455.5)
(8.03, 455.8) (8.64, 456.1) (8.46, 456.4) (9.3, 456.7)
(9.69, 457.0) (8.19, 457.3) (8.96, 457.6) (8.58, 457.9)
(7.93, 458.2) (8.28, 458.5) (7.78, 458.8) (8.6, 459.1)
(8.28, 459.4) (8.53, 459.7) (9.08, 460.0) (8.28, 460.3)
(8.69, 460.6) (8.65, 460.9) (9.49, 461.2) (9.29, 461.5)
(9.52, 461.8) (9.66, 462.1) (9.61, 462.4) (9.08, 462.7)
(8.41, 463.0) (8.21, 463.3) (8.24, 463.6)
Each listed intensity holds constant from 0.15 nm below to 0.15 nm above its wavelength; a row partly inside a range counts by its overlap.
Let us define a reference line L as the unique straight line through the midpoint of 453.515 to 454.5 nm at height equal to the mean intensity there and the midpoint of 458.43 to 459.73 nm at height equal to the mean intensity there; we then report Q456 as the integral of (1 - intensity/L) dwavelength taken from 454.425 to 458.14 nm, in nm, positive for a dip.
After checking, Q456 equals -0.41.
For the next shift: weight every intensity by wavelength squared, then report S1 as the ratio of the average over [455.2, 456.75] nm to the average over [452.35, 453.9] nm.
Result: 1.28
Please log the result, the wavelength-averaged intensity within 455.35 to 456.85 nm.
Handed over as 8.29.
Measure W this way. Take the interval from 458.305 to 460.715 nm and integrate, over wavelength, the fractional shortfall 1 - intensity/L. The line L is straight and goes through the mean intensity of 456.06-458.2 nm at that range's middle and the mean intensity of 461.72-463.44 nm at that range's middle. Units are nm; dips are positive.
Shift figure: 0.13 nm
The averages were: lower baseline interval 8.78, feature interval 8.43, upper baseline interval 9.07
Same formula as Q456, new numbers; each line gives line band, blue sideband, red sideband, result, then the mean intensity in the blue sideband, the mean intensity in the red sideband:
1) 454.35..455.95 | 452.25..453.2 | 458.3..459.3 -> -0.07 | 6.85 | 8.21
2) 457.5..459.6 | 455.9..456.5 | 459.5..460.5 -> 0.06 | 8.51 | 8.62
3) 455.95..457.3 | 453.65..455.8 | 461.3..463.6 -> -0.19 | 7.44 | 9.06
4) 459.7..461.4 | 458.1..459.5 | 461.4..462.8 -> 0.01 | 8.18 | 9.45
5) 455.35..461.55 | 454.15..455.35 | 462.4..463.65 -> -0.29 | 7.78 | 8.64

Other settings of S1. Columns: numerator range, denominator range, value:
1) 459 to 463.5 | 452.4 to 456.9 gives 1.22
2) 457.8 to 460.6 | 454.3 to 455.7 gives 1.12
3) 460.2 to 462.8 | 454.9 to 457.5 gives 1.11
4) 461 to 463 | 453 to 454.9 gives 1.40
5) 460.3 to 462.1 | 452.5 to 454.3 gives 1.42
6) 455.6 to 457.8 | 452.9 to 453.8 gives 1.43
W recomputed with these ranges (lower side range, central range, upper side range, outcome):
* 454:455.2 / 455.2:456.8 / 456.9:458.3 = -0.02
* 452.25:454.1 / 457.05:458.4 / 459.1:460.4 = -0.09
